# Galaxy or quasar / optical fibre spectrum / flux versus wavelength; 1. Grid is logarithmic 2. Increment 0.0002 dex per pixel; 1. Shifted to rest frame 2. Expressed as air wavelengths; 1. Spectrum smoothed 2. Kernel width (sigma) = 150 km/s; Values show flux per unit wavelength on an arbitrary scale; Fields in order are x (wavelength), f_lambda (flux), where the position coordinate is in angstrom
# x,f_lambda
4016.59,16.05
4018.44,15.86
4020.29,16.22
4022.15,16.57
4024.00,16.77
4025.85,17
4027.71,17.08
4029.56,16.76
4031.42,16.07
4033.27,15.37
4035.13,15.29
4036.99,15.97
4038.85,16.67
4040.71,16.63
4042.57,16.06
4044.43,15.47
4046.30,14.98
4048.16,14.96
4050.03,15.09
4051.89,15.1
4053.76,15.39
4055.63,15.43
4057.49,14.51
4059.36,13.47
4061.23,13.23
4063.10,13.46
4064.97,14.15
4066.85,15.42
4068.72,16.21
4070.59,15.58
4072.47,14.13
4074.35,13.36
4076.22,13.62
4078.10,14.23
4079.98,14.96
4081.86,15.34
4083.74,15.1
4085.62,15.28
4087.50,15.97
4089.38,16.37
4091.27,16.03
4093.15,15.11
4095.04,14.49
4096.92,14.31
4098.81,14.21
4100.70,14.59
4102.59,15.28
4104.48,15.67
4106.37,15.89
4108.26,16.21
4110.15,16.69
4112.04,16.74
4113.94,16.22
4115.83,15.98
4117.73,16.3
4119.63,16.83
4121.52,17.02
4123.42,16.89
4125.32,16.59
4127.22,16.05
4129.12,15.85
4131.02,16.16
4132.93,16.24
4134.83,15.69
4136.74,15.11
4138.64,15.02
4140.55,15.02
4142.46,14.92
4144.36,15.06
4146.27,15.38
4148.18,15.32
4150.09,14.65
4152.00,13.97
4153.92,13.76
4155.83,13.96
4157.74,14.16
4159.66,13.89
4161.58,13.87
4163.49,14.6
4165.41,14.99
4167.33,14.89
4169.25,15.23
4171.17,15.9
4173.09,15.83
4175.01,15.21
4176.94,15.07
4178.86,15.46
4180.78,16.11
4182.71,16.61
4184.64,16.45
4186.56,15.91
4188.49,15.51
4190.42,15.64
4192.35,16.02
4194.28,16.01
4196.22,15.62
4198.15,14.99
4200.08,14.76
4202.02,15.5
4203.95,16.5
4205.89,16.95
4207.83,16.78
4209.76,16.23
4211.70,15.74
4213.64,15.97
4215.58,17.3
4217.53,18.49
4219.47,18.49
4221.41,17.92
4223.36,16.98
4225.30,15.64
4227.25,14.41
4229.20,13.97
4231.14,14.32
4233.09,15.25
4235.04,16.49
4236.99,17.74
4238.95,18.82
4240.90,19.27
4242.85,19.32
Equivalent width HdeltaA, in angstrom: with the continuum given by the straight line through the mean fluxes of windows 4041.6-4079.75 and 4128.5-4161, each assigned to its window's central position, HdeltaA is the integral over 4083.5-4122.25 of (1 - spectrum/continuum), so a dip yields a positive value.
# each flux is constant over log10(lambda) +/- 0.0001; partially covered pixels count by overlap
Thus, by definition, -2.41 angstrom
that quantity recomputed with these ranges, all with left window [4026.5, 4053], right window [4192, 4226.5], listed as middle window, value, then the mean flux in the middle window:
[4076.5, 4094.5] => 0.8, 15.3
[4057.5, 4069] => 1.2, 14.2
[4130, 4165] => 3.0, 14.8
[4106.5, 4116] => -0.2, 16.4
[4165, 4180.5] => 0.9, 15.4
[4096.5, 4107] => 0.7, 15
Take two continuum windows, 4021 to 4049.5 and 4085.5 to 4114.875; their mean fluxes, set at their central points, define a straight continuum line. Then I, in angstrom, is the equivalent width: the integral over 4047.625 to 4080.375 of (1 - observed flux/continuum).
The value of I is 2.7 angstrom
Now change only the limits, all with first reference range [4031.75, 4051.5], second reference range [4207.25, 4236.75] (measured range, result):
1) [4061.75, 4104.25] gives 2.5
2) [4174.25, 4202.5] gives 0.9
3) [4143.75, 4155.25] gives 1.0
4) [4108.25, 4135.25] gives -0.8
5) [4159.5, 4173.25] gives 1.0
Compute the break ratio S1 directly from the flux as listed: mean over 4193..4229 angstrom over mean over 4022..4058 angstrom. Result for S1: 1.03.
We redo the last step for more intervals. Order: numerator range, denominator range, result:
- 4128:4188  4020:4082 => 0.99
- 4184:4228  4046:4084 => 1.11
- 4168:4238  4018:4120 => 1.04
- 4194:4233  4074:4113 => 1.06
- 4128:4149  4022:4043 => 0.94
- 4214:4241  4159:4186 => 1.09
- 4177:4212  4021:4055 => 1.00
